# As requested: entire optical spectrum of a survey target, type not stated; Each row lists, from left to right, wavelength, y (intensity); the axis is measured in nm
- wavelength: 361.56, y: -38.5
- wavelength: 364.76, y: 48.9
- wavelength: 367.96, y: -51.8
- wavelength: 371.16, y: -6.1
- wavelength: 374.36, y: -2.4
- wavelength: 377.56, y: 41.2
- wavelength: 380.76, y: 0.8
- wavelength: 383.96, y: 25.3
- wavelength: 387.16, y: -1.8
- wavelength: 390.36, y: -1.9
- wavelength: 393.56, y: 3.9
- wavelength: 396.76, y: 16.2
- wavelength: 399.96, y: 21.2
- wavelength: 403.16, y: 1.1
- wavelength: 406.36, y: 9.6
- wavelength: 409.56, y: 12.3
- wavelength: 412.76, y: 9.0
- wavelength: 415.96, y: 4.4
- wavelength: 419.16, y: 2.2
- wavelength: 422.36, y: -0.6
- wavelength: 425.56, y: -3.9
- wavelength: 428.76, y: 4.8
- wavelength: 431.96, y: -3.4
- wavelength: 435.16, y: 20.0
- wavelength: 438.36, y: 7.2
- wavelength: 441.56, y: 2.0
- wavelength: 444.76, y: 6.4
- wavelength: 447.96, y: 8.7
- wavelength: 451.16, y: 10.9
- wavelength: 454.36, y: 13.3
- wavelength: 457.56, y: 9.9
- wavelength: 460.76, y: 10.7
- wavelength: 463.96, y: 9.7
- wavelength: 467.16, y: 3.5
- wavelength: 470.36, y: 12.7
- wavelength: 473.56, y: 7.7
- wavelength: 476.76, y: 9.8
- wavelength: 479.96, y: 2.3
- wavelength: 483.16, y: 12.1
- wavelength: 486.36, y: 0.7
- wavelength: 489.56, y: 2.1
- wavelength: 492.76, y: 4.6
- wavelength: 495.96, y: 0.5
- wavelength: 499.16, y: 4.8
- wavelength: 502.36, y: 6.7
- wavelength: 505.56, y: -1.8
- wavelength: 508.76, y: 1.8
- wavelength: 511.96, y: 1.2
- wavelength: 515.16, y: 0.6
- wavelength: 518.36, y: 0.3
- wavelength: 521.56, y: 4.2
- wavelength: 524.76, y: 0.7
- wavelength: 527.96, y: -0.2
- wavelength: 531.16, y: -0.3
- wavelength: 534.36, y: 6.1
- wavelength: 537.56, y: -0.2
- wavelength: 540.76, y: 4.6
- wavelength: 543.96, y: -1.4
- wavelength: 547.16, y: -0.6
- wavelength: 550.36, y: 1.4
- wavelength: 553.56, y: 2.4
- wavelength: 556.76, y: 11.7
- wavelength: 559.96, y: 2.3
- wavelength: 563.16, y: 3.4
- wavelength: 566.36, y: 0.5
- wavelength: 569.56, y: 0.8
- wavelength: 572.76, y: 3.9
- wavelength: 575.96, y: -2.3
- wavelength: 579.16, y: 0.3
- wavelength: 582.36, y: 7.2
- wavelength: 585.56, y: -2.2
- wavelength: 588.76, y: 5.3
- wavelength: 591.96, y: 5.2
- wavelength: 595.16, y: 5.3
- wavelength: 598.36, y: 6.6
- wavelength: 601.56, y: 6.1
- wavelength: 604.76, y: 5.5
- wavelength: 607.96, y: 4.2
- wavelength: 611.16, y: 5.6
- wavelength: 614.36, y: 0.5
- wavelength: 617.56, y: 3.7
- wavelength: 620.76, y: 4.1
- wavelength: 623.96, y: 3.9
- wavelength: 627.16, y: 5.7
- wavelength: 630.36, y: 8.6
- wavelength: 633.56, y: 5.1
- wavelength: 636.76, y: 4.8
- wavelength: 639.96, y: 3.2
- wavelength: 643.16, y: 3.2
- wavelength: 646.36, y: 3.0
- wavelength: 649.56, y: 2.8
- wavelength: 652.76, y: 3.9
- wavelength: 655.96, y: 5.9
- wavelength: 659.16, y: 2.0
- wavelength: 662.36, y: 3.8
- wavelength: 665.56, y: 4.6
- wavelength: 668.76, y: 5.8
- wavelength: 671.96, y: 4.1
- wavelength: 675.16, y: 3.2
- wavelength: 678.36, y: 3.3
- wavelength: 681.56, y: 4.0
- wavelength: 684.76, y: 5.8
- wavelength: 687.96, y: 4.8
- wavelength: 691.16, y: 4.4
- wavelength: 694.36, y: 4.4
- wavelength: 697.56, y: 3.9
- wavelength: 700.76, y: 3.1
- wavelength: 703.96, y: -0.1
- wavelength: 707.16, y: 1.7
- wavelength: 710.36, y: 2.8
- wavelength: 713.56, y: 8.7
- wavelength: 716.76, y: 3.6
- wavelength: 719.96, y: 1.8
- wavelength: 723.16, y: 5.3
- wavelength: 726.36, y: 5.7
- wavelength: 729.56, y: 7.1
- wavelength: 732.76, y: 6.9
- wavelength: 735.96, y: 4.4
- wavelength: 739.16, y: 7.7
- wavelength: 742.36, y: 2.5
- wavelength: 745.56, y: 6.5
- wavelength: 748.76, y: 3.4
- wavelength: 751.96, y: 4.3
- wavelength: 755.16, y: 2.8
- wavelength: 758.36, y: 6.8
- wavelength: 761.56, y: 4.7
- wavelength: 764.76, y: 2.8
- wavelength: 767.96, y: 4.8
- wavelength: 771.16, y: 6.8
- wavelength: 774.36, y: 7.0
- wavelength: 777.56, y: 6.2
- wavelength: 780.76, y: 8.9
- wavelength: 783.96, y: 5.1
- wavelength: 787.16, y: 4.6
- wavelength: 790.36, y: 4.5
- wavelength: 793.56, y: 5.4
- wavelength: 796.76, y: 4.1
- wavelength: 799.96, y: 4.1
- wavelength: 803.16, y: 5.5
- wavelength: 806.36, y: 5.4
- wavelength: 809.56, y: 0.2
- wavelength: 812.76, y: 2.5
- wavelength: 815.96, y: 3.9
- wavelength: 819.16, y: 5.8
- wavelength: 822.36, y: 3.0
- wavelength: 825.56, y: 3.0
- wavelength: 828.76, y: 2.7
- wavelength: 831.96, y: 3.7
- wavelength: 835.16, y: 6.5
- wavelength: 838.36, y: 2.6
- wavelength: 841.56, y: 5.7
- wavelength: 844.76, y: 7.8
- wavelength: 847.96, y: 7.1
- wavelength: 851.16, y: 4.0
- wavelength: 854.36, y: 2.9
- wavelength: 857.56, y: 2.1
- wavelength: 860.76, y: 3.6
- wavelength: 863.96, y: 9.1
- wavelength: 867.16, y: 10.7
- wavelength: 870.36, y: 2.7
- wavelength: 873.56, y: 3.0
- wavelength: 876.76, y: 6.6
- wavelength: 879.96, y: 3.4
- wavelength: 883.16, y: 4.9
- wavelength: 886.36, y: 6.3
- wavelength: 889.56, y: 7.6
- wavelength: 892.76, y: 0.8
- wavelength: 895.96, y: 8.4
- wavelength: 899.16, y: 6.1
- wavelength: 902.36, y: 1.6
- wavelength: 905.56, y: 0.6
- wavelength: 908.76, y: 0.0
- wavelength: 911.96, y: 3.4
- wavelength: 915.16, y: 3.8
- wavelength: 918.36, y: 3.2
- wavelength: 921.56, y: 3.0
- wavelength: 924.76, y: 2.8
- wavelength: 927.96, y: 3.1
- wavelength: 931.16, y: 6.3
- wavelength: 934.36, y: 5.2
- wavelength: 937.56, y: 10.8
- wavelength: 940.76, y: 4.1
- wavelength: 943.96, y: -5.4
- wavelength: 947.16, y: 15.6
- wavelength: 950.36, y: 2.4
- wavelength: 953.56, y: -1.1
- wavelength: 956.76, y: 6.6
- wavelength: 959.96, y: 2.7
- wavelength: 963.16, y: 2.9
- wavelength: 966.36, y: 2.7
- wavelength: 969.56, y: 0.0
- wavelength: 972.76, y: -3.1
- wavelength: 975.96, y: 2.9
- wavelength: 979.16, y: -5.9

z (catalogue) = 0.48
